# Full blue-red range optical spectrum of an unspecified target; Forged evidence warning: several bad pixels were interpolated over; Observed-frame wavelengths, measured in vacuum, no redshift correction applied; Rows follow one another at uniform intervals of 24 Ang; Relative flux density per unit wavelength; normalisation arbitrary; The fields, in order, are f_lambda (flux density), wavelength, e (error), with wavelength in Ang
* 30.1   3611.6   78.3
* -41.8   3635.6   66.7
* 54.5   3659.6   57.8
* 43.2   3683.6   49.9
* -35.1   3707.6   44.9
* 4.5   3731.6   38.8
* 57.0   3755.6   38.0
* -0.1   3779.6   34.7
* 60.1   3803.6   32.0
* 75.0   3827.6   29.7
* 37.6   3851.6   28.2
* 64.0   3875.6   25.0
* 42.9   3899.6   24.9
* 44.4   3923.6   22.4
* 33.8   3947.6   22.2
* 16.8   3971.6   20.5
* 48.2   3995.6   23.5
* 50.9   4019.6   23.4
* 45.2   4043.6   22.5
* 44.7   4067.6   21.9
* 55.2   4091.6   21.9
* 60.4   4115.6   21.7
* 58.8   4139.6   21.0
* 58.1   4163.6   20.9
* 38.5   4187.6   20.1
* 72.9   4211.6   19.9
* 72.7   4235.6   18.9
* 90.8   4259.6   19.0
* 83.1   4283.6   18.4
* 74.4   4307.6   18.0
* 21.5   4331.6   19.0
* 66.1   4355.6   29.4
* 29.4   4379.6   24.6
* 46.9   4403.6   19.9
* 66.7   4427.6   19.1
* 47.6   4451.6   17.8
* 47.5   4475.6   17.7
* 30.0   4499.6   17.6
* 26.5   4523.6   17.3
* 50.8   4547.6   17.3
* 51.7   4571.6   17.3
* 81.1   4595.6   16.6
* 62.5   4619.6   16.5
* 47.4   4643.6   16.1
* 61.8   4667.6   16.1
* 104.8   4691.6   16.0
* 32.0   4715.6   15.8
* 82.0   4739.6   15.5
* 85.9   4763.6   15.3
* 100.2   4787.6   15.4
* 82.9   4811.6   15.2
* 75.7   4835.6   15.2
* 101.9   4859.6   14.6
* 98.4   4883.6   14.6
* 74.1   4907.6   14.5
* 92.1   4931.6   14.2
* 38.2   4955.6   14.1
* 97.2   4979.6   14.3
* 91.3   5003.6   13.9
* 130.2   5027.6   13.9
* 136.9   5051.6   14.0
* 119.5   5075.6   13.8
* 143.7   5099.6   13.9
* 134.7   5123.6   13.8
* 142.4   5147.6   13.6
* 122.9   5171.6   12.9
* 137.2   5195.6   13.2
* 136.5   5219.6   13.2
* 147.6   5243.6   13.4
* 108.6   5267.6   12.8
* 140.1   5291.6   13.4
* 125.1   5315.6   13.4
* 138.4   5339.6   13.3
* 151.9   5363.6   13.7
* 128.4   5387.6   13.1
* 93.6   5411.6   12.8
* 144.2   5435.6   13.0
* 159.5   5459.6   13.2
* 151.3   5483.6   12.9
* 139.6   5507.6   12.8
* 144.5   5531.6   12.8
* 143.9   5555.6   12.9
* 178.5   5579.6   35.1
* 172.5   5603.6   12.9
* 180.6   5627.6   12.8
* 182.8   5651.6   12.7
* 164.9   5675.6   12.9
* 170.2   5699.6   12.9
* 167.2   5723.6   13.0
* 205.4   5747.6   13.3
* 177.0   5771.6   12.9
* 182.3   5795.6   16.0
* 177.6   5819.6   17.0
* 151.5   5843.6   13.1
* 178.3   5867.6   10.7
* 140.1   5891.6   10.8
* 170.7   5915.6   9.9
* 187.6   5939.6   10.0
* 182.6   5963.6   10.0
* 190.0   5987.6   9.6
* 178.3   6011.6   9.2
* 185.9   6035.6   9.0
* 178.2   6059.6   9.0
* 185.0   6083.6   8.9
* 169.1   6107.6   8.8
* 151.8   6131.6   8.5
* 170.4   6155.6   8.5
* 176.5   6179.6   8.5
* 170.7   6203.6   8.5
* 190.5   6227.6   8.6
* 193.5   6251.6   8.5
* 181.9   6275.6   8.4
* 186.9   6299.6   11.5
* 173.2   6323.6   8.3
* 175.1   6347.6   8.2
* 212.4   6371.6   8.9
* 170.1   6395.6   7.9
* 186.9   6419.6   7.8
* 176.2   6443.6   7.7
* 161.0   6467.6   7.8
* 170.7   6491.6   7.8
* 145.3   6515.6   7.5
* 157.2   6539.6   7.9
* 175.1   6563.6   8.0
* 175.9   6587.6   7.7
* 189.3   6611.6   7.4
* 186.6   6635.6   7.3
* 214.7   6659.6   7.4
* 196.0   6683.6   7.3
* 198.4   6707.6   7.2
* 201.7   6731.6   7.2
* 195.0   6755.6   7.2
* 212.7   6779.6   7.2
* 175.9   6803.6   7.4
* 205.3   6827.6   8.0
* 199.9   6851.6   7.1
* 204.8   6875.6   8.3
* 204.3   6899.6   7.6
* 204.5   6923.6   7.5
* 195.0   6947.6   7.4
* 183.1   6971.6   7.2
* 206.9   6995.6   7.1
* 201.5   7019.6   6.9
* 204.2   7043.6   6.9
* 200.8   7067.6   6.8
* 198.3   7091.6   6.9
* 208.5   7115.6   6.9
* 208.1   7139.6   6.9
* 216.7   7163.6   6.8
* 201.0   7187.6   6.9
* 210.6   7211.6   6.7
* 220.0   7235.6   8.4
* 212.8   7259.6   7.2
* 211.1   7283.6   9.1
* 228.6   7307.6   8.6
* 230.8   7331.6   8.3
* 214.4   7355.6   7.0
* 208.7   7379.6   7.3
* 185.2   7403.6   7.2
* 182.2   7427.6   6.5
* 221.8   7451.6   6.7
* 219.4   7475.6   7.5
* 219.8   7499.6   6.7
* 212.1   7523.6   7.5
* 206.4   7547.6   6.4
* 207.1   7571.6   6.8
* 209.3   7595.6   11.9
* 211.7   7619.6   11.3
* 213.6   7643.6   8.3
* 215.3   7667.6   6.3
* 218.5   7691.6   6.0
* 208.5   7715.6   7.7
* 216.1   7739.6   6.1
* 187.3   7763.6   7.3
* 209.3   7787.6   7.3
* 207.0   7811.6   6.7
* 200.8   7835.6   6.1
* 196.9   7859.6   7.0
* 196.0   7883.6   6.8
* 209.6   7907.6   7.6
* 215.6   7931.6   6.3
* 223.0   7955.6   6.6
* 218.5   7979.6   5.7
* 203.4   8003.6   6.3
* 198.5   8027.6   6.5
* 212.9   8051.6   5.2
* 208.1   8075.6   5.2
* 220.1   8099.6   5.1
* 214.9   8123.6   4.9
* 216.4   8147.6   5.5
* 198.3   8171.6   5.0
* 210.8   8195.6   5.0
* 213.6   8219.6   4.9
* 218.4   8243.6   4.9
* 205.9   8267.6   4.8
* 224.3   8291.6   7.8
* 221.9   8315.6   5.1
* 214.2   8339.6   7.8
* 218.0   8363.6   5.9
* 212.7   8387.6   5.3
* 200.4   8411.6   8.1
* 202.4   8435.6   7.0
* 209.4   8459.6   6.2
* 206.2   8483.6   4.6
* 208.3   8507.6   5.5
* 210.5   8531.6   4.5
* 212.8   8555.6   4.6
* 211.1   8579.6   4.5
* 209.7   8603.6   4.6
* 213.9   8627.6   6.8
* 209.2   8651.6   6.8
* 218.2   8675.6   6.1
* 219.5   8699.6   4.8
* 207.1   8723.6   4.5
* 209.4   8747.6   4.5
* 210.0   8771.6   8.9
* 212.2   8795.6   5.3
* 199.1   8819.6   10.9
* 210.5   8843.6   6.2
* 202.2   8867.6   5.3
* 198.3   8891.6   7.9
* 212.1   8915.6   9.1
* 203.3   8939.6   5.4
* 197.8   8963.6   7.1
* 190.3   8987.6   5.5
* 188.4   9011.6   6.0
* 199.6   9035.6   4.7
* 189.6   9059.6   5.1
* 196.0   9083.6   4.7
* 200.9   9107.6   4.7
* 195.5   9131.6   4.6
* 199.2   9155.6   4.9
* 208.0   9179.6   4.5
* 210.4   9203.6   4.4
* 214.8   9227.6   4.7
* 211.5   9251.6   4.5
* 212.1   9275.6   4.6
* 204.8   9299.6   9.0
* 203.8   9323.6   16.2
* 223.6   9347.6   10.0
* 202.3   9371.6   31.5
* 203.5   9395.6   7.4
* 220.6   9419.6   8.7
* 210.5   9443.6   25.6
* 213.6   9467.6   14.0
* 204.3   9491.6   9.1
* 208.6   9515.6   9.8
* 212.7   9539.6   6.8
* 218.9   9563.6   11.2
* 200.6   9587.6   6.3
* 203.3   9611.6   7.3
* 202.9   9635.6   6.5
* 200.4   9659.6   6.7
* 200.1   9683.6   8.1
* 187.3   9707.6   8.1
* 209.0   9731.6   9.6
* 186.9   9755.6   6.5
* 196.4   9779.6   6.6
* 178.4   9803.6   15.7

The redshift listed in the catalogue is 0.26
